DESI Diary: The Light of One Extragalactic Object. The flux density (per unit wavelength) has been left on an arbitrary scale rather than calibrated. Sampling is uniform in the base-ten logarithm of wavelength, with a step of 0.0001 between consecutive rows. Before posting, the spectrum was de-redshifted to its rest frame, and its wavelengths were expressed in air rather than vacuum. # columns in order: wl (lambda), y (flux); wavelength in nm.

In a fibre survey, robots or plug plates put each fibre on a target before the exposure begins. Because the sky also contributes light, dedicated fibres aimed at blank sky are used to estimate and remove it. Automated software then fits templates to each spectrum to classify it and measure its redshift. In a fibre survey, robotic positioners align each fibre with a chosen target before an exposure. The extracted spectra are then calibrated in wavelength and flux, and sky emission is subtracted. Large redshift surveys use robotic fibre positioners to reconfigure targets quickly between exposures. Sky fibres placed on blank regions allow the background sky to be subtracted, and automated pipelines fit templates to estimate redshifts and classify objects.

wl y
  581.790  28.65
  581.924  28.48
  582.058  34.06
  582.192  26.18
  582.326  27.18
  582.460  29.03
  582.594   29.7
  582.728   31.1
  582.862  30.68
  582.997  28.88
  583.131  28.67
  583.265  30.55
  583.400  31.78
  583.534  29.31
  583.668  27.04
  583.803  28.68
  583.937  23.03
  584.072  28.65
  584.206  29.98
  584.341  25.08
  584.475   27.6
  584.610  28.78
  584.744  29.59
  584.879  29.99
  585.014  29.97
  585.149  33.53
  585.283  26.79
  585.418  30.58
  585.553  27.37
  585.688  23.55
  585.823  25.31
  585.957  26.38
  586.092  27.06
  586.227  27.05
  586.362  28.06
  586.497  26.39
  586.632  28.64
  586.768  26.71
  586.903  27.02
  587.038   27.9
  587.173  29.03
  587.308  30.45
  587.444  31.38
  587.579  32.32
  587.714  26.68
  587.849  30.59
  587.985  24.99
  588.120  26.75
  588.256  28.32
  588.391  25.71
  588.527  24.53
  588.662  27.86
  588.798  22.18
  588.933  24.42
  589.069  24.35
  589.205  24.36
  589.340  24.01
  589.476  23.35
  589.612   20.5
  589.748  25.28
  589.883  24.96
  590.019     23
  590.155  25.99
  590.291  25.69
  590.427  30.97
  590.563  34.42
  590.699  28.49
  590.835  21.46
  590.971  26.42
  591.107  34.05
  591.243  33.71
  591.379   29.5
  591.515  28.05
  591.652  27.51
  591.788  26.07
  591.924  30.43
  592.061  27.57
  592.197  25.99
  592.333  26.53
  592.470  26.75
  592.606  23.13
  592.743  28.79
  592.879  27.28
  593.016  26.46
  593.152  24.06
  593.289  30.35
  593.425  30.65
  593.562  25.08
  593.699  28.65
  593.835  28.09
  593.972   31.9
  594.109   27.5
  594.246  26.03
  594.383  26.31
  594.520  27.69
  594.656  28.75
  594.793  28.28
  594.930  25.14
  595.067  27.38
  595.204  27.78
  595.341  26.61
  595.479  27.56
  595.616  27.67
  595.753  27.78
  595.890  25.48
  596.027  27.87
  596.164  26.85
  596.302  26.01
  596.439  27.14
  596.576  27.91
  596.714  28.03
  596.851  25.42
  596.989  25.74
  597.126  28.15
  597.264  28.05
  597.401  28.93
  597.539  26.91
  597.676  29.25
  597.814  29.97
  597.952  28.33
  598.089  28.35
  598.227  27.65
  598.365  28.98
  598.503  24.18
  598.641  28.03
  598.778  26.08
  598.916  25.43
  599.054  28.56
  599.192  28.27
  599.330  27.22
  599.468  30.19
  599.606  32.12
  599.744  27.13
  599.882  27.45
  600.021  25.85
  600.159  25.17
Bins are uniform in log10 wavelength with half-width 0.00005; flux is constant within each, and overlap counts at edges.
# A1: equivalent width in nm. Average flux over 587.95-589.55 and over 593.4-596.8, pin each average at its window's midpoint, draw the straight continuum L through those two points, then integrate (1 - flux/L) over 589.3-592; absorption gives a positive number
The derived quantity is -0.150 nm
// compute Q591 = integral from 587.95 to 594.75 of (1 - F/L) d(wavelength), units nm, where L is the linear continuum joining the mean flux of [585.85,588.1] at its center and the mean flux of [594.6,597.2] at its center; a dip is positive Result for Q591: 0.17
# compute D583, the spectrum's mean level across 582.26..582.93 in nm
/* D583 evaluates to 29.5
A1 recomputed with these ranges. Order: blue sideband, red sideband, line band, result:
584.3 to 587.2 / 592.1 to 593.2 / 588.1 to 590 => 0.17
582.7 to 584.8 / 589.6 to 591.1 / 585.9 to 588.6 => -0.02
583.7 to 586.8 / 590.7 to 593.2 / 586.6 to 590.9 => 0.16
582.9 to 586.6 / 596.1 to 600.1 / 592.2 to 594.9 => 0.04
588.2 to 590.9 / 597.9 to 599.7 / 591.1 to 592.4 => -0.13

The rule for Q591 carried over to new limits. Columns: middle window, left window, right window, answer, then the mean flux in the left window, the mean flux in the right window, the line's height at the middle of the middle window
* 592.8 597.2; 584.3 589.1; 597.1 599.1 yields 0.058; 27.6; 27.8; 27.7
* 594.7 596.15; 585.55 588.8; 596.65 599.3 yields 0.020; 27.4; 27.6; 27.5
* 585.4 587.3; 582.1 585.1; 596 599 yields 0.085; 28.8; 27.4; 28.5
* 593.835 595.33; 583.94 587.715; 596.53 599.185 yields 0.006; 28.2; 27.6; 27.8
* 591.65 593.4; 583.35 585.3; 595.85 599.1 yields 0.051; 28.7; 27.4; 27.9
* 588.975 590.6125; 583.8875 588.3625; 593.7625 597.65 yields 0.138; 28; 27.4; 27.8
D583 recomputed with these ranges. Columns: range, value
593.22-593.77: 28.7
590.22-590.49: 28.2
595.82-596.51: 26.7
